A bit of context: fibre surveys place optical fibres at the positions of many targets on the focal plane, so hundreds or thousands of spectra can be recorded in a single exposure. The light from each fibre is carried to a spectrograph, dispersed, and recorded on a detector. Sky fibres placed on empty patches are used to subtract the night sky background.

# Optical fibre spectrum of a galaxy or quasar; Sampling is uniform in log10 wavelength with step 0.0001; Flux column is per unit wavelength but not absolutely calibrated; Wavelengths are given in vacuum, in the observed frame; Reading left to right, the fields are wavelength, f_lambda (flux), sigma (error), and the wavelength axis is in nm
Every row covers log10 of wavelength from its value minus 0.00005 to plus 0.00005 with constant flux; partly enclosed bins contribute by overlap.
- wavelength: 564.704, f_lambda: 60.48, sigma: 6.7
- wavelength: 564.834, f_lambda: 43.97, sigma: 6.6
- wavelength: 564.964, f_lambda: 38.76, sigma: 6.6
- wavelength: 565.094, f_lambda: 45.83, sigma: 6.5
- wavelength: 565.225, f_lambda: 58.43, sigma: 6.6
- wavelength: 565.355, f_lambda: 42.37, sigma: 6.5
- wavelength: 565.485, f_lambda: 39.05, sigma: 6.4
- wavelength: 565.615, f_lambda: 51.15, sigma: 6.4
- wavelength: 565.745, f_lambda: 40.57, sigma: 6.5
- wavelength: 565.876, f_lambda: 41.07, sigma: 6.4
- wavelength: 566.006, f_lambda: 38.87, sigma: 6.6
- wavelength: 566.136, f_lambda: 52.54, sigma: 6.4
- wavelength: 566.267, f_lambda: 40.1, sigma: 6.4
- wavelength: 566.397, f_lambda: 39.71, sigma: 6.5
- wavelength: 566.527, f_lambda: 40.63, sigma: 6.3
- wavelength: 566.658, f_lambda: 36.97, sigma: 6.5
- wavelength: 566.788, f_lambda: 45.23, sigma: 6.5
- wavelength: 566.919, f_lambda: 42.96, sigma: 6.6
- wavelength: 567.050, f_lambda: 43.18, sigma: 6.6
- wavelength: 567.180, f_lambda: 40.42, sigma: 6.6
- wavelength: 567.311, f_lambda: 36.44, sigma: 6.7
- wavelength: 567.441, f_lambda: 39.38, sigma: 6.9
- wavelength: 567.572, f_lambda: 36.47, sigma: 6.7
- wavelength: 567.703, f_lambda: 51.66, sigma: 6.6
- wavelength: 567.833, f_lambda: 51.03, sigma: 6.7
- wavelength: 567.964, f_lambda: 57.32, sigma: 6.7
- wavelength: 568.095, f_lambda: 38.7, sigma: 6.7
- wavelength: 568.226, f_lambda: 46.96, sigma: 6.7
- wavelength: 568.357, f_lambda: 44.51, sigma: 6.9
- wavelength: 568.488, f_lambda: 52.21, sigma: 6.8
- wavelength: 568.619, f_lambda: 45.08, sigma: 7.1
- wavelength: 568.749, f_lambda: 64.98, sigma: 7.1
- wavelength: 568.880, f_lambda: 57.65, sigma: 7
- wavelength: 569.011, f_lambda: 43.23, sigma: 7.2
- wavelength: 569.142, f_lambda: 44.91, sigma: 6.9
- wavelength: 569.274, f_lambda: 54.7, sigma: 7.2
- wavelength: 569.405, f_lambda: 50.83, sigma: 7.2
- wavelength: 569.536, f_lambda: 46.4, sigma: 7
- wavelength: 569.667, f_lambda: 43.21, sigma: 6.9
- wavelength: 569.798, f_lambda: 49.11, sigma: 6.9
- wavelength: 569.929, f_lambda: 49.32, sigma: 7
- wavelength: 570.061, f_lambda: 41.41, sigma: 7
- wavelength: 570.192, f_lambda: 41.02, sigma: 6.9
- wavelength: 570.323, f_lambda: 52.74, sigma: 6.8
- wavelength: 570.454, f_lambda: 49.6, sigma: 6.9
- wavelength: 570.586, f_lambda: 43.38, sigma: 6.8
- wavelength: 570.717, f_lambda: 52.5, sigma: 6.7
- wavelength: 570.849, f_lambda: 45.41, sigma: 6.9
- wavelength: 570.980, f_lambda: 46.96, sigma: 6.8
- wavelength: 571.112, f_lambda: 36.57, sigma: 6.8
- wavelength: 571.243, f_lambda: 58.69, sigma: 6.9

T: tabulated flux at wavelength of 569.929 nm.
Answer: 49.32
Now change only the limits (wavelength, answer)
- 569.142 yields 44.91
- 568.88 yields 57.65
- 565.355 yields 42.37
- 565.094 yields 45.83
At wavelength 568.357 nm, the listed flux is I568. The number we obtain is 44.51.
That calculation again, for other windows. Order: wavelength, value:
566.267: 40.1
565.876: 41.07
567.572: 36.47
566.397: 39.71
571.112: 36.57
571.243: 58.69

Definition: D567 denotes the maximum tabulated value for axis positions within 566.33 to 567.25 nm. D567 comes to 45.23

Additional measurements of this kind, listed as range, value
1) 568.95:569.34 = 54.7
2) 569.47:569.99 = 49.32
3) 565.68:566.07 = 41.07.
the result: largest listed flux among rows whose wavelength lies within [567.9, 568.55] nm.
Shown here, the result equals 57.32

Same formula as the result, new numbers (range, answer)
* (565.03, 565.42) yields 58.43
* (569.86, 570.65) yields 52.74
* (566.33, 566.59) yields 40.63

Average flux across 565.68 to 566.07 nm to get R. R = 40.1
